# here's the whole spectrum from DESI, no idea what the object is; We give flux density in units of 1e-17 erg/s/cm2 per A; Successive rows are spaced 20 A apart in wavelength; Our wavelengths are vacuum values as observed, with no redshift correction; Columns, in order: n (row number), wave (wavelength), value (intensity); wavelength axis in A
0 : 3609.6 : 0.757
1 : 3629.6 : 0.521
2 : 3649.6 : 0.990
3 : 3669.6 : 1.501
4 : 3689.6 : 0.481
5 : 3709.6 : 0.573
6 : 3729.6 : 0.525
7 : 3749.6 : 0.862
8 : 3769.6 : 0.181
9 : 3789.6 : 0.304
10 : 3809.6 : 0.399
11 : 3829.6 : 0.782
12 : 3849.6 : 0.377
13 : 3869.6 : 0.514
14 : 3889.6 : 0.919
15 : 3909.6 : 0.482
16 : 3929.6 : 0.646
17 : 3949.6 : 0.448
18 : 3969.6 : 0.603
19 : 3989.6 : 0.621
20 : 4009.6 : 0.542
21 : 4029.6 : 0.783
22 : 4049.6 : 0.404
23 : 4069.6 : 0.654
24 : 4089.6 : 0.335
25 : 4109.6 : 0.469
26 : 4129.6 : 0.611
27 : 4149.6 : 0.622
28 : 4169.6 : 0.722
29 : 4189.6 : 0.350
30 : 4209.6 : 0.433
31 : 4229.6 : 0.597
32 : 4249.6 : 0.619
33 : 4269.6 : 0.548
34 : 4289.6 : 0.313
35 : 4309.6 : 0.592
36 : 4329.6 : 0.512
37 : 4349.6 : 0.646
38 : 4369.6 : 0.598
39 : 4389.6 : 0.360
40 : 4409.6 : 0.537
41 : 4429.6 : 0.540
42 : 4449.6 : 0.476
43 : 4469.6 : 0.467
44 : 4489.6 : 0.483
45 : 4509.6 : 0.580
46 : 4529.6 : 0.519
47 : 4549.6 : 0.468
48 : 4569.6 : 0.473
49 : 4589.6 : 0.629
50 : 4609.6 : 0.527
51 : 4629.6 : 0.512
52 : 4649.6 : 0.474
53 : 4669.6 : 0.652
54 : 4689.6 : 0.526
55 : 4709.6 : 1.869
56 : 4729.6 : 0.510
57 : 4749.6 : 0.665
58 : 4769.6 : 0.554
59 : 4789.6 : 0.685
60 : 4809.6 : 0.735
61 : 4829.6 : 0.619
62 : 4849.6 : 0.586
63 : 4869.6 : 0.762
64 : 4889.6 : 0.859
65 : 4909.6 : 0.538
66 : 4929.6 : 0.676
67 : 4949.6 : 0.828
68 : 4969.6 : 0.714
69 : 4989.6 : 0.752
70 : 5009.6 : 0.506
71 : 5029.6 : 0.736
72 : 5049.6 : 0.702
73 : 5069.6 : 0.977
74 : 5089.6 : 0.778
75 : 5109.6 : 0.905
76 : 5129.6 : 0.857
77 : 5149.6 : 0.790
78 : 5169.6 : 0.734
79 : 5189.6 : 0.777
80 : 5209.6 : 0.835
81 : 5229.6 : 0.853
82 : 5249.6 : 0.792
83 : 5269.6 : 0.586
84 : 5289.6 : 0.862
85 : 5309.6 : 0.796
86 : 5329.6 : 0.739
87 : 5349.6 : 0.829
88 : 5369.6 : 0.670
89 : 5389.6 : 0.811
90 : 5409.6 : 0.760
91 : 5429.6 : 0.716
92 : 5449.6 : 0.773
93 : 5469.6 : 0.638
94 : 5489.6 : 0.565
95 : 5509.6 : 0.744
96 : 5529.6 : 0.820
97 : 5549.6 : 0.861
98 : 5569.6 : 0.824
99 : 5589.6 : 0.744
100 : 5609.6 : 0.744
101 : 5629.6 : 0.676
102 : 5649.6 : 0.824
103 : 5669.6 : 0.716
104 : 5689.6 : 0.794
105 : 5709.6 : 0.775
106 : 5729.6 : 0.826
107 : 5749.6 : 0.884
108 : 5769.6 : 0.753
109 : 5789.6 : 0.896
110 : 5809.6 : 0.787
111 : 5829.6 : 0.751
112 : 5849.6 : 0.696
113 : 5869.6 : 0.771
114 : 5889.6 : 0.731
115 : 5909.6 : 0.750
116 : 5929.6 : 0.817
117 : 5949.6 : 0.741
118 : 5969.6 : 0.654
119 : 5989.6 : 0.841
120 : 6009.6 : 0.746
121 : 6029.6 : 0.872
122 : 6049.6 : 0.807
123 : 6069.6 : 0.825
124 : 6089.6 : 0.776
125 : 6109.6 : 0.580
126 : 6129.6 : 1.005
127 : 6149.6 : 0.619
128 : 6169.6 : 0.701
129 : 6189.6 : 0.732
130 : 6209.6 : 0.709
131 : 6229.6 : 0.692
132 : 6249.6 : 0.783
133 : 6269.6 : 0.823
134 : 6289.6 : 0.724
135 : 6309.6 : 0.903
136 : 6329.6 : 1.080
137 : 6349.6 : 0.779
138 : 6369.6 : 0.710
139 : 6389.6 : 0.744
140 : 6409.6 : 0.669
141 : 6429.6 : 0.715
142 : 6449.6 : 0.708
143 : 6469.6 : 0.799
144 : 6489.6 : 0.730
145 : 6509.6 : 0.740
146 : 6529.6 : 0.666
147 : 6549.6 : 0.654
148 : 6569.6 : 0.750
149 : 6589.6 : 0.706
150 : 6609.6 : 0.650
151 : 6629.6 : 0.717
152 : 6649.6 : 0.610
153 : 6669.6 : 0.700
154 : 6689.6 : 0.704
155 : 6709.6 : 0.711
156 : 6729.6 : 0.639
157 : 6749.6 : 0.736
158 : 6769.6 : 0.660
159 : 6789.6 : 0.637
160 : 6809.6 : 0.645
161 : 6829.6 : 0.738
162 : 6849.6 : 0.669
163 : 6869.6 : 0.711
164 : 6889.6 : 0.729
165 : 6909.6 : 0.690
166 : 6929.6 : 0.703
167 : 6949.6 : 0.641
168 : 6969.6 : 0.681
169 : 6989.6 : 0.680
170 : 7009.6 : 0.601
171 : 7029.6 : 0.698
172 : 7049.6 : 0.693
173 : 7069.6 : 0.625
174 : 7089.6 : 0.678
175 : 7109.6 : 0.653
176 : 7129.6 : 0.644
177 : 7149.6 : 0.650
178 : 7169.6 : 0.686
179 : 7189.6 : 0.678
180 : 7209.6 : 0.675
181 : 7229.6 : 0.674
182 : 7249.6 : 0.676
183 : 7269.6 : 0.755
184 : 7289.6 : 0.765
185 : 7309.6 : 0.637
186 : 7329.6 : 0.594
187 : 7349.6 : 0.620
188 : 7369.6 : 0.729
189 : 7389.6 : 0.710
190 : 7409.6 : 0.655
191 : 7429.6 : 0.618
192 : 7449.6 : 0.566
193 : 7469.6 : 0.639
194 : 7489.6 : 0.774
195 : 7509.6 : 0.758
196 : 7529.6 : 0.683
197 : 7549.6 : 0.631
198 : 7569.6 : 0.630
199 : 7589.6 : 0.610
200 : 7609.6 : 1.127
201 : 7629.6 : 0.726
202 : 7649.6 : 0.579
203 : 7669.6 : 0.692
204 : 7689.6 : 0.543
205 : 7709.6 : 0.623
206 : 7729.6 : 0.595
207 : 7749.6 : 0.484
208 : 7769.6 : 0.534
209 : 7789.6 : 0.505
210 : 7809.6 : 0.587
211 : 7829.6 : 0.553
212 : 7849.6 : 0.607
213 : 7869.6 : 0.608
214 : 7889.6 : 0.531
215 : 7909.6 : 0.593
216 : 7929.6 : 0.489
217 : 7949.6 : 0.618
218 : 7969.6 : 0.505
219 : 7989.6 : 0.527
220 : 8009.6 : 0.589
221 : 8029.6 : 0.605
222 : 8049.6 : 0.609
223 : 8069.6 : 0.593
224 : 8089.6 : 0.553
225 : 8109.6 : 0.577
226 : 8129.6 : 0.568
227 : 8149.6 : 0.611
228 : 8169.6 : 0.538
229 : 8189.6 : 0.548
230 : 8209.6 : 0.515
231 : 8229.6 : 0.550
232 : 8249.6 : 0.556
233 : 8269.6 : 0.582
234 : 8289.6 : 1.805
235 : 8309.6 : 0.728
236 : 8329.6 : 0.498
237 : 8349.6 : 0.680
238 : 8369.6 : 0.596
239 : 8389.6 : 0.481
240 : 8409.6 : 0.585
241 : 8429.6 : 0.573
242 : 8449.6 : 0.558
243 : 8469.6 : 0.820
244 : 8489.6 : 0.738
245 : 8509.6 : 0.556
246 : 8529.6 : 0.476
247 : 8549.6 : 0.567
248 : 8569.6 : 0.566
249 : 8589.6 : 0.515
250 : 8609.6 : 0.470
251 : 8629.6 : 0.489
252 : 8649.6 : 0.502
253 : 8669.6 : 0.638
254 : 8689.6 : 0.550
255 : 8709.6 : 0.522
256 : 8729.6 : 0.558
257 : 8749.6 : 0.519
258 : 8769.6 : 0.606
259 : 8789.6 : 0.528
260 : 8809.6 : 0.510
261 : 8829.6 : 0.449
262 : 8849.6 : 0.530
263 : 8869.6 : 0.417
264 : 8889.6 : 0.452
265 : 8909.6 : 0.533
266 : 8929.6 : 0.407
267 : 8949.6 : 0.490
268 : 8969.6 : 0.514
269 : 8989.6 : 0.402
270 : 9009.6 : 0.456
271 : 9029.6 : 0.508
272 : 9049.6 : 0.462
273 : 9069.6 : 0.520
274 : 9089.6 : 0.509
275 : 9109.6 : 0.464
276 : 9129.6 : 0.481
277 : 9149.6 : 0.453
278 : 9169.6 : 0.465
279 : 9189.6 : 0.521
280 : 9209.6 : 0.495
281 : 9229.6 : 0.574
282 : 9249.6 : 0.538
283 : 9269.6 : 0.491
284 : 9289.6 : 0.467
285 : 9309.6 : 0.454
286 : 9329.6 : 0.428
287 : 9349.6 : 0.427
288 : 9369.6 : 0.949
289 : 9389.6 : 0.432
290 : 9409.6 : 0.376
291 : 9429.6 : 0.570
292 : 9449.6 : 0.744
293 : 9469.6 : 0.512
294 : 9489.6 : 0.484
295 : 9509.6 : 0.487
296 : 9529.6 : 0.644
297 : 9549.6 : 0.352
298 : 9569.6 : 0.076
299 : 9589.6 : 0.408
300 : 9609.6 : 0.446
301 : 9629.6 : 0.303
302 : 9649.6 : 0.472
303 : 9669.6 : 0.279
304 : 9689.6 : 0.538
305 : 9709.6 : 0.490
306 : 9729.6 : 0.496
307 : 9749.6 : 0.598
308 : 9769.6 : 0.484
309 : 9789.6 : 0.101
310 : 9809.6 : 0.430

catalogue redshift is 0.262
